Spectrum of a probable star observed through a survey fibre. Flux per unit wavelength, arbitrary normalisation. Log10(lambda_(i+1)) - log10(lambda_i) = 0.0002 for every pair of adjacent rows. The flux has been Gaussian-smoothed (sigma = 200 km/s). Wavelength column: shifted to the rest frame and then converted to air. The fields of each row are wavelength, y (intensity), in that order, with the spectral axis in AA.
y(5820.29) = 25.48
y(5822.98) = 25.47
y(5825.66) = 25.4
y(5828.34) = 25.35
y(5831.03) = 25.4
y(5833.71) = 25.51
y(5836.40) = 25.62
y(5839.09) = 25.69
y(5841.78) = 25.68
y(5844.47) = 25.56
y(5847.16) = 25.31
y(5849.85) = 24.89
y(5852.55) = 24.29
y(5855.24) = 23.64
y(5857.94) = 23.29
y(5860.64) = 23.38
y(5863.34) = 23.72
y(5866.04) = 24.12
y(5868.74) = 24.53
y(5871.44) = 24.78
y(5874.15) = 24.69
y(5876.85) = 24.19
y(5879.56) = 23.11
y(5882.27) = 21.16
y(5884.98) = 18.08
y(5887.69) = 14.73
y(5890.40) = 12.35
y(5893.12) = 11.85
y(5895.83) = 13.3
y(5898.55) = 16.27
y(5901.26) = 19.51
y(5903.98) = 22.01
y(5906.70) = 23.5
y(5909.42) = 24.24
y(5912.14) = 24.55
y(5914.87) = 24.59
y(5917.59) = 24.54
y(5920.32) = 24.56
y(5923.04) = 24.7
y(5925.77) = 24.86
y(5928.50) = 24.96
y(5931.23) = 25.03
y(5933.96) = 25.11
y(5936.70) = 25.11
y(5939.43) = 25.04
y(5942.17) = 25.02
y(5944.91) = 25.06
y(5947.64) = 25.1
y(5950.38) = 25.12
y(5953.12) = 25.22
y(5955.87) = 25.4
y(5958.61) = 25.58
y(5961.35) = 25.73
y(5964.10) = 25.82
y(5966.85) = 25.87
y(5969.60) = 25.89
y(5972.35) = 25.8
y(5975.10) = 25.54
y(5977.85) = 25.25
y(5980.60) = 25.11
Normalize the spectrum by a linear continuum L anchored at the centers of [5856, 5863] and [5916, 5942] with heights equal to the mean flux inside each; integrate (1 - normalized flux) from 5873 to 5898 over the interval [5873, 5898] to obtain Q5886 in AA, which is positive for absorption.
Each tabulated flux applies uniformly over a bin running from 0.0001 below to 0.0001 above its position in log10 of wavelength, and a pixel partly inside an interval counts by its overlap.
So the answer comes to 6.14 AA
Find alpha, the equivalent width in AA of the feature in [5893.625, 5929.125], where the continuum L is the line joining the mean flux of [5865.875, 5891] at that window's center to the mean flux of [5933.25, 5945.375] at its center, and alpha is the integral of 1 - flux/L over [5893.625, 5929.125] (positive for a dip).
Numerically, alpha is 1.9 AA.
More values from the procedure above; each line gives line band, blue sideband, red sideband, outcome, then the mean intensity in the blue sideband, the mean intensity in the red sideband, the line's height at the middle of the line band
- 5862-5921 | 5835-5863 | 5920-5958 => 9.00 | 24.7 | 25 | 24.9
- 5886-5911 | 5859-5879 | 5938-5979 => 7.11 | 24.1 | 25.4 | 24.6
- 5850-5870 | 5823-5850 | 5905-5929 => 1.00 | 25.5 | 24.4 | 25.2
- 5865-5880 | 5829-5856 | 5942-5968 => 0.56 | 25.2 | 25.4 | 25.3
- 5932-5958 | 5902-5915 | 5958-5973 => -0.19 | 23.5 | 25.8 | 25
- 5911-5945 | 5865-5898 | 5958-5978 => -2.94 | 19.6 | 25.7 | 22.9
